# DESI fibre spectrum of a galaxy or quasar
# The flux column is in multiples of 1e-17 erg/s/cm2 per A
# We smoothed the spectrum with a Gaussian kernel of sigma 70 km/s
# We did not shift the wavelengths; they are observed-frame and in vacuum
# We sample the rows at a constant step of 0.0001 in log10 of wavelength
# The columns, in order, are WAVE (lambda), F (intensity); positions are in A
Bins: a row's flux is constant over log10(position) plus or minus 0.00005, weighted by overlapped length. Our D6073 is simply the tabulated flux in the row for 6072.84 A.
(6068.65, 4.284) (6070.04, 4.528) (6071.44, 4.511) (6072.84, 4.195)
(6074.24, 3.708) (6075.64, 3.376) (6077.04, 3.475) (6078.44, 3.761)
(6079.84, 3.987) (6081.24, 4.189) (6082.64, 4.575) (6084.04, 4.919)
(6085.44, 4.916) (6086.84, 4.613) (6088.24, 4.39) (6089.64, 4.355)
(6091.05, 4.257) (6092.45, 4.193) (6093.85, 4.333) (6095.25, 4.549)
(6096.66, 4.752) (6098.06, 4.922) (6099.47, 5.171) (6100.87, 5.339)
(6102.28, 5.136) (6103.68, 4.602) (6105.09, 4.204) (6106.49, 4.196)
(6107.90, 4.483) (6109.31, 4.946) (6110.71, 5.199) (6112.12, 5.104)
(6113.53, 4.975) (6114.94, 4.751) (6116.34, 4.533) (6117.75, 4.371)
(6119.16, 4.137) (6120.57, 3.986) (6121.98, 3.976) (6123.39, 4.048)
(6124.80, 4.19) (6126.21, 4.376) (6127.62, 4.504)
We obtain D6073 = 4.195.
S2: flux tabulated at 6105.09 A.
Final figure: 4.204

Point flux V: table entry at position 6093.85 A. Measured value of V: 4.333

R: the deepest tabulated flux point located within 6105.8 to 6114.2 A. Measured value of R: 4.196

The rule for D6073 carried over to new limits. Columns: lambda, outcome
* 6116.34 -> 4.533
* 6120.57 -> 3.986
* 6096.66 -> 4.752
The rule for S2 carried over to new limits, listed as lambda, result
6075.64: 3.376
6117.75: 4.371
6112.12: 5.104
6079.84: 3.987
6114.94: 4.751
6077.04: 3.475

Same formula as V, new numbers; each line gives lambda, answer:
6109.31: 4.946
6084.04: 4.919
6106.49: 4.196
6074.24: 3.708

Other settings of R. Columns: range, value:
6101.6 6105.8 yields 4.204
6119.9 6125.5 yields 3.976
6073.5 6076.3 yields 3.376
